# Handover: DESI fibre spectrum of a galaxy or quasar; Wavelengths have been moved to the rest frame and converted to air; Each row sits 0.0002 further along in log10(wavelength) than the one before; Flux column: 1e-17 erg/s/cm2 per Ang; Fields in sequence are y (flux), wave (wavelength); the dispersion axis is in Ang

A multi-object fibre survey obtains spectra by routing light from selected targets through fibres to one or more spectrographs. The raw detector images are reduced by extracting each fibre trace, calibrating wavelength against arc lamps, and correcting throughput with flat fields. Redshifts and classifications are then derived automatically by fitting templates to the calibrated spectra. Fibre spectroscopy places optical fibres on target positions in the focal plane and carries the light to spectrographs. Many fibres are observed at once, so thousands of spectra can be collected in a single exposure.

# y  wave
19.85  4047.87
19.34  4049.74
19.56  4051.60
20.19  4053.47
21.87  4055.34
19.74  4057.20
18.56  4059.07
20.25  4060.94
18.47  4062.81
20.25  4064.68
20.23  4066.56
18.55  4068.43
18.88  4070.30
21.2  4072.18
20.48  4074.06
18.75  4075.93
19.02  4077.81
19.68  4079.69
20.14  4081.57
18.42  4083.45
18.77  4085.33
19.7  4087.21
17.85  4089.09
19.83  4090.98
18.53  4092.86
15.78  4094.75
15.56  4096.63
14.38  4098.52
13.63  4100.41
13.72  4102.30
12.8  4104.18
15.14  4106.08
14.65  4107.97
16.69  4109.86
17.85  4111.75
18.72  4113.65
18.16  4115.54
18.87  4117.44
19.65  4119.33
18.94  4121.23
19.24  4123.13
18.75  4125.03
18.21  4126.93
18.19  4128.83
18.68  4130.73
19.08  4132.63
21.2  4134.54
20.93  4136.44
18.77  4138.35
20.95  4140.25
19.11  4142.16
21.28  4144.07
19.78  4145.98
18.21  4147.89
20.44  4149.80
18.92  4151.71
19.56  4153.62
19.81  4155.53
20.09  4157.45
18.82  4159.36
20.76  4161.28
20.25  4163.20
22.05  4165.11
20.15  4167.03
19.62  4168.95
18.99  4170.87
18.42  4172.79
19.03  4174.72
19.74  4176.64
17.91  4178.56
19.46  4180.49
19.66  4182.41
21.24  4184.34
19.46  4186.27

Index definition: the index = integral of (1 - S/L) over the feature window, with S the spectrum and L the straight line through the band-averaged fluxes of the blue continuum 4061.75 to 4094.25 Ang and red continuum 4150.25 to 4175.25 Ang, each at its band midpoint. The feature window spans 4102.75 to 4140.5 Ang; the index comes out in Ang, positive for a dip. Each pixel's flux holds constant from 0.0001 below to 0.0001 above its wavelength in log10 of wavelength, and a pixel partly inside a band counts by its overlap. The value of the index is 2.6 Ang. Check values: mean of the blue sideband 19.3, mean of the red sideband 19.8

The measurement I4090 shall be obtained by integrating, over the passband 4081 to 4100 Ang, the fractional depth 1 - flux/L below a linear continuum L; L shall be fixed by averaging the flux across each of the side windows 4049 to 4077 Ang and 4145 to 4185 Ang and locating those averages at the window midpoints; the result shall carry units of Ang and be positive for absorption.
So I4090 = 1.9 Ang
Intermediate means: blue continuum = 19.8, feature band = 17.7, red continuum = 19.7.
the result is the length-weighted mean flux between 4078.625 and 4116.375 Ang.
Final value 17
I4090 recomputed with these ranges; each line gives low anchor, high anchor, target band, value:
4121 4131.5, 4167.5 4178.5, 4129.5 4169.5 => -2.2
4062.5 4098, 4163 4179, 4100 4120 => 2.9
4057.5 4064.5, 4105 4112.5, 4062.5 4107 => -0.5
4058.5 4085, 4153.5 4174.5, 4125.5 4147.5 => 0.2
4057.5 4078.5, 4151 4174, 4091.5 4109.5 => 4.2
